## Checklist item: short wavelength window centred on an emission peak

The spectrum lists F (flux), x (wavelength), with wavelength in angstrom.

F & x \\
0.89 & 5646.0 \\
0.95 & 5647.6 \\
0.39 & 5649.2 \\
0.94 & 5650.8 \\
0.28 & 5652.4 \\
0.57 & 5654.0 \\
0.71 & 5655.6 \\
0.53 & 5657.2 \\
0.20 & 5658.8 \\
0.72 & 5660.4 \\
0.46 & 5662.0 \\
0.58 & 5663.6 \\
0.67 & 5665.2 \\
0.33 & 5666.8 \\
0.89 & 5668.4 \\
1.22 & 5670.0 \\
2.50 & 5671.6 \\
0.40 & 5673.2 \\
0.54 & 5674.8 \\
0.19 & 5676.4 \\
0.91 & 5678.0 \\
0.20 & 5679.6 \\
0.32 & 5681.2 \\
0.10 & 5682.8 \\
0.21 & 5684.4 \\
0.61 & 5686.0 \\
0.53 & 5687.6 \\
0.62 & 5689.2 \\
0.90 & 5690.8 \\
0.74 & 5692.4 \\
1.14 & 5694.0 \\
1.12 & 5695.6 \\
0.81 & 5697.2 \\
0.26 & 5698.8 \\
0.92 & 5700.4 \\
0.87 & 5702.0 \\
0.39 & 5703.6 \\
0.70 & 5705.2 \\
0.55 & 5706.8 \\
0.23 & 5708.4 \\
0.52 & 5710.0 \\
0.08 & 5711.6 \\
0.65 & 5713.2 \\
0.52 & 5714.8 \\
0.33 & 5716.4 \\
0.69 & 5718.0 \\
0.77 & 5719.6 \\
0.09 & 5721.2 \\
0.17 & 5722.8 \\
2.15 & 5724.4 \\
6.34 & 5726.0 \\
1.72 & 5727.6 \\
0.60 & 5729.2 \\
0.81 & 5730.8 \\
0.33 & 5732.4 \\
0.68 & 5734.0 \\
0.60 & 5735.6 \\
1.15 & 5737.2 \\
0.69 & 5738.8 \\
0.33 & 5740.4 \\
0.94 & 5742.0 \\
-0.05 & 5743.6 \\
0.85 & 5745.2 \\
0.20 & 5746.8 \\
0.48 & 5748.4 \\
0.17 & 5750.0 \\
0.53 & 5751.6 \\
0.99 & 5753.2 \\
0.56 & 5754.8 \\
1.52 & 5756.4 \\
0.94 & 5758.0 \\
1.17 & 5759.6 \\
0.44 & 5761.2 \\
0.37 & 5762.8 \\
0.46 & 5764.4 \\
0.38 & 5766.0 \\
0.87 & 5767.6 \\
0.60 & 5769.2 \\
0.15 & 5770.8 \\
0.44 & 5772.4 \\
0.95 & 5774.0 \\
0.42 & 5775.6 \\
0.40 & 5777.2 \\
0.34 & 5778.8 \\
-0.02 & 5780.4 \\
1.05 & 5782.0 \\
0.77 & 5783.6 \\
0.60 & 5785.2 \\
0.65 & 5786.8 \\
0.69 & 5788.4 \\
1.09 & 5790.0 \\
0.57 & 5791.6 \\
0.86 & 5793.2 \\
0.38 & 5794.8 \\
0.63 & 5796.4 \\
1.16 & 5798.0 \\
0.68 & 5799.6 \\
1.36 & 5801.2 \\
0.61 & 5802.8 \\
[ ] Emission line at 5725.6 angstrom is [O III]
